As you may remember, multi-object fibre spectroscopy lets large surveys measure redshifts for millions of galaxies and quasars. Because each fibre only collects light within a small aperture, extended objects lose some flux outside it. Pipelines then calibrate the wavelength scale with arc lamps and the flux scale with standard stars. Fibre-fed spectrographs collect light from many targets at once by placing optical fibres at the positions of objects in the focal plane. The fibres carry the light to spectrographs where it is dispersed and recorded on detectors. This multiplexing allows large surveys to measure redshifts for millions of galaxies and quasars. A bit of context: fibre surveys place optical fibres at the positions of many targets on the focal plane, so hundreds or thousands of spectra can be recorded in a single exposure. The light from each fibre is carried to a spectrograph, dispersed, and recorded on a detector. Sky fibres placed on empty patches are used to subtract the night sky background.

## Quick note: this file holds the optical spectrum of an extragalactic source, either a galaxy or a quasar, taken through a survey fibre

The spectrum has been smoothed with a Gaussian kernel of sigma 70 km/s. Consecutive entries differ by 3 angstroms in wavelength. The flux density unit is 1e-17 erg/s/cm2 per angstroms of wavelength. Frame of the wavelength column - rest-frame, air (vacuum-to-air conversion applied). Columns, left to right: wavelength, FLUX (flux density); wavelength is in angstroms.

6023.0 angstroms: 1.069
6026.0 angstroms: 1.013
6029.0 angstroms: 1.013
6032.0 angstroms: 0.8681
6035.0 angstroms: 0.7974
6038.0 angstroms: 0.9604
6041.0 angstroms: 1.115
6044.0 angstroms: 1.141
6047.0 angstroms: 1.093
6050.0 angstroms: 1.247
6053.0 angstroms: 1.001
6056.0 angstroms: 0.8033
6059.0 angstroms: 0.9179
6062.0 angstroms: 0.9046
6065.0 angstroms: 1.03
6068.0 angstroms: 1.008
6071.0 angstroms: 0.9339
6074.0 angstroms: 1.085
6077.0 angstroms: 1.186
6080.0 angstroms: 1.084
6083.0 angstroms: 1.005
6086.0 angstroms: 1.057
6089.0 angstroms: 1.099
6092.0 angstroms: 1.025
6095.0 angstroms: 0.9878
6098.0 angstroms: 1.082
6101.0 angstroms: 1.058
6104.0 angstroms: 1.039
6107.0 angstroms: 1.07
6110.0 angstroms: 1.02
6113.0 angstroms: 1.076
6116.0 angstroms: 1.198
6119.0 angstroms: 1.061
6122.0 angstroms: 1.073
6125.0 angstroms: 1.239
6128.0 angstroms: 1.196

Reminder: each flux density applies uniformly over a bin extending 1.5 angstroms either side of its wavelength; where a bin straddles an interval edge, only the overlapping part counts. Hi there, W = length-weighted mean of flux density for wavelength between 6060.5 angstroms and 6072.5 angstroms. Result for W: 0.969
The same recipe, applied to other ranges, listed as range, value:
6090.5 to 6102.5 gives 1.04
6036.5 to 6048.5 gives 1.08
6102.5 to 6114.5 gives 1.05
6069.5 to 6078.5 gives 1.07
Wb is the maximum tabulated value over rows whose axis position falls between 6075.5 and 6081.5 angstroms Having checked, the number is 1.186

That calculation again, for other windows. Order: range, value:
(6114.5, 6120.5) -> 1.198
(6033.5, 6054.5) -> 1.247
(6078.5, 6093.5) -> 1.099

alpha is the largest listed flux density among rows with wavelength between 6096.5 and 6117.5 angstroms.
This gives 1.198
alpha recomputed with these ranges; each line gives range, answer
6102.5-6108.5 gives 1.07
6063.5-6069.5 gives 1.03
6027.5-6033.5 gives 1.013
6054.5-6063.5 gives 0.9179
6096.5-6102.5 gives 1.082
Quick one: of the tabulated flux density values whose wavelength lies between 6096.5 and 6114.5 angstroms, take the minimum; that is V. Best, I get 1.02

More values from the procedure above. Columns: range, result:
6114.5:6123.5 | 1.061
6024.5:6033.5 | 0.8681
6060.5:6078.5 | 0.9046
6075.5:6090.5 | 1.005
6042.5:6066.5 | 0.8033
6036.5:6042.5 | 0.9604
